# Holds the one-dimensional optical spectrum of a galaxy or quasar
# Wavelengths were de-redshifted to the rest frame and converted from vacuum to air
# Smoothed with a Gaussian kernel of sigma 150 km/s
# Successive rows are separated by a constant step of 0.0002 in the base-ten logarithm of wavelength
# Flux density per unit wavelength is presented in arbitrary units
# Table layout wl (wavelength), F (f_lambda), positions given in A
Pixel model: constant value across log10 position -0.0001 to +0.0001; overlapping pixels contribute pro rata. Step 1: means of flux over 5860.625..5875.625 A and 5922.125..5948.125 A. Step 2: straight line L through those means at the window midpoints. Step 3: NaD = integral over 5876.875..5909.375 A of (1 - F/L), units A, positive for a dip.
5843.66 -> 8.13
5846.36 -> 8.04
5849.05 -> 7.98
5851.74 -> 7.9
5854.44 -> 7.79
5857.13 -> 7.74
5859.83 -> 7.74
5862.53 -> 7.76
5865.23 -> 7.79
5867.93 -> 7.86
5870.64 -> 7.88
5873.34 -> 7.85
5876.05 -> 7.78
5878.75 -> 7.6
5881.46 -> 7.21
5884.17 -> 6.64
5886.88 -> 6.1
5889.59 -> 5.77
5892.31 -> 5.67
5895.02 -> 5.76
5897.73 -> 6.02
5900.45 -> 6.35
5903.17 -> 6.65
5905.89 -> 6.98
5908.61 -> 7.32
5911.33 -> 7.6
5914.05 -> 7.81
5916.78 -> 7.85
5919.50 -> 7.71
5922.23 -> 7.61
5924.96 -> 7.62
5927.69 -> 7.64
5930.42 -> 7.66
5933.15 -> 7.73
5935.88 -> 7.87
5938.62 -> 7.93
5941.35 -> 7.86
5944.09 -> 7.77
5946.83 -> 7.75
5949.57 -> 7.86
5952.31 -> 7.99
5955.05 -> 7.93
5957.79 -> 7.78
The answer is 5.34 A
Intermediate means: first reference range 7.82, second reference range 7.75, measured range 6.51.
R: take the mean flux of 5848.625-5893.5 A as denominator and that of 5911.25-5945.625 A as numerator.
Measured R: 1.05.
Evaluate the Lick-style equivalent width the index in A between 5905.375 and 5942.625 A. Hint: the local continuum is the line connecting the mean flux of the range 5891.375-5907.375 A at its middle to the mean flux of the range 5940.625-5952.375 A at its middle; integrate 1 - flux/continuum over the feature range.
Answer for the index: -3.18 A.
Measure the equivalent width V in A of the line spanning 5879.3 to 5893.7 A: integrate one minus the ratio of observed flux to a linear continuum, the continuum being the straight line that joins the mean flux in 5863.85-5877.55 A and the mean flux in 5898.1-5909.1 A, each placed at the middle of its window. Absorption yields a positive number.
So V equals 1.9 A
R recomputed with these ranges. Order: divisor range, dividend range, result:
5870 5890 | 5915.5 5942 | 1.08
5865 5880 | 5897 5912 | 0.87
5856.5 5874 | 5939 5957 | 1.01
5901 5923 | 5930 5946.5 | 1.06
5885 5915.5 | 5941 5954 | 1.20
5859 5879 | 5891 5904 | 0.78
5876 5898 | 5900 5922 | 1.14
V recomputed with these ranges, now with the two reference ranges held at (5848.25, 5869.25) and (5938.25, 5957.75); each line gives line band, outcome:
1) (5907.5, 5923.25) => 0.4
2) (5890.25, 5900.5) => 2.5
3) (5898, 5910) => 1.7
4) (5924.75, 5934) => 0.2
